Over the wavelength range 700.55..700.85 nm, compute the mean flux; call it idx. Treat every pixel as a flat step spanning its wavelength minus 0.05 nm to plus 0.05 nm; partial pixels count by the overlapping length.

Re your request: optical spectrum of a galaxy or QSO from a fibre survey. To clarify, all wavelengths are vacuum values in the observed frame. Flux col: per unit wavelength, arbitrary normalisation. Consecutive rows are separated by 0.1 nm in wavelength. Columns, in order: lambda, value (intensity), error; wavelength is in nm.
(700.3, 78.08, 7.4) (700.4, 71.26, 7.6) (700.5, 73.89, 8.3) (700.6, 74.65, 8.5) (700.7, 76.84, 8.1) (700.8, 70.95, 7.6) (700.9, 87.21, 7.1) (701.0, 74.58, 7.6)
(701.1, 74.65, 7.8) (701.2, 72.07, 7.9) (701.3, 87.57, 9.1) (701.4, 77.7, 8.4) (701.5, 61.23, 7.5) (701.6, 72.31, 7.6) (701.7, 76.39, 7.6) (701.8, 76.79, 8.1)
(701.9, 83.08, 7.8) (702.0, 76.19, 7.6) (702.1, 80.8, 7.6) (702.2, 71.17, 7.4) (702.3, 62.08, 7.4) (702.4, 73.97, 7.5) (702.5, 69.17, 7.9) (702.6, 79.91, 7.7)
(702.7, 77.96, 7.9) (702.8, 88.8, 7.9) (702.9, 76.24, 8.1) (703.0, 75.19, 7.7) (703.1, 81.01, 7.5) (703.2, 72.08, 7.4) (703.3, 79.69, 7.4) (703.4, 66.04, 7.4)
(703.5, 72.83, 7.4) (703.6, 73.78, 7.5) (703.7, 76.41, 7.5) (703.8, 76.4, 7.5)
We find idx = 74.1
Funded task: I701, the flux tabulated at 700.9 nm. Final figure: 87.21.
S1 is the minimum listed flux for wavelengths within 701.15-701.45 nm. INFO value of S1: 72.07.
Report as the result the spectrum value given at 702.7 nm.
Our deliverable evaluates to 77.96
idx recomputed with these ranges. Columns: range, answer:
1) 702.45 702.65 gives 74.5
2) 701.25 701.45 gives 82.6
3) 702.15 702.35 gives 66.6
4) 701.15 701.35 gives 79.8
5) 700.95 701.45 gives 77.3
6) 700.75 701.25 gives 75.9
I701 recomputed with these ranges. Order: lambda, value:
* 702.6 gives 79.91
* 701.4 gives 77.7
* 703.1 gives 81.01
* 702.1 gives 80.8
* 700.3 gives 78.08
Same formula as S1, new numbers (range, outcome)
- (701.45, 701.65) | 61.23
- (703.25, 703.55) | 66.04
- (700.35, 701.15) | 70.95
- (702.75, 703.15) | 75.19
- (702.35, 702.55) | 69.17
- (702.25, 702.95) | 62.08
